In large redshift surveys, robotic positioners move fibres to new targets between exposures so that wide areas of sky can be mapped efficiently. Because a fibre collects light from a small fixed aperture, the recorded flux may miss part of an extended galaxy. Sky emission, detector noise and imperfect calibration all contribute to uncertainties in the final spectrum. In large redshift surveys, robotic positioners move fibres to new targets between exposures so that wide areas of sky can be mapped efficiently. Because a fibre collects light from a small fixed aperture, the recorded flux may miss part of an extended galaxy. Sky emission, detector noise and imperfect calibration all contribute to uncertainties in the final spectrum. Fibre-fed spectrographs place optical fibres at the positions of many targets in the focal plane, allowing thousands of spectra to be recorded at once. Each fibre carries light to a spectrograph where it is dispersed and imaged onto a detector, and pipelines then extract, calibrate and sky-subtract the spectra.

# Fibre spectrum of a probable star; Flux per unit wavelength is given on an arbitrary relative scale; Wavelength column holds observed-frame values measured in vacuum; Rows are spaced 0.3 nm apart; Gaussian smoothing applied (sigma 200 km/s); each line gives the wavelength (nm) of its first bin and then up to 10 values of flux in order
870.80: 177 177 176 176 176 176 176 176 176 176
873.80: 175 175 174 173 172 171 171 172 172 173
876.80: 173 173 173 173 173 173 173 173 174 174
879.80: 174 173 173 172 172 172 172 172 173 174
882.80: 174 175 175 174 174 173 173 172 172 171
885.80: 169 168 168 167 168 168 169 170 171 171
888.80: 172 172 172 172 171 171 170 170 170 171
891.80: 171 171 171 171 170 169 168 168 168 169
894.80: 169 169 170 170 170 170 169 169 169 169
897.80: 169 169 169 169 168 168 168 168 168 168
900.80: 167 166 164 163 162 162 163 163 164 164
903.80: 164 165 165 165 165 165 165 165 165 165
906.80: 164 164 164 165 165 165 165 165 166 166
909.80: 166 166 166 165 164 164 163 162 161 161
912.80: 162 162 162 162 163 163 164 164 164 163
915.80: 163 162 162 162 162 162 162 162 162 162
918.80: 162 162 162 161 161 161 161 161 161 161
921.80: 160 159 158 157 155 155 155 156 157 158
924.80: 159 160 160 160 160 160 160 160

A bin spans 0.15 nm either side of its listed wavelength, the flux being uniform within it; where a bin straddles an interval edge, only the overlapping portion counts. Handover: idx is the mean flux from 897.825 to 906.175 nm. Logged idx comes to 166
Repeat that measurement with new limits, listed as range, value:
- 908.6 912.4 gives 164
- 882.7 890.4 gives 171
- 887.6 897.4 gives 170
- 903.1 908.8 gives 165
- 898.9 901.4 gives 167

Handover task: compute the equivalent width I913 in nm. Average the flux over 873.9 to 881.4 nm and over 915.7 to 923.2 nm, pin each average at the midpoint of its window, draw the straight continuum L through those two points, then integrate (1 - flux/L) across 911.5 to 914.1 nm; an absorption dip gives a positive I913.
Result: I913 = 0.01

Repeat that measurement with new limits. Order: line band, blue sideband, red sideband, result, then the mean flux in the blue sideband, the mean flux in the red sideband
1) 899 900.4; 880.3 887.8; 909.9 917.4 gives -0.01 nm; 172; 163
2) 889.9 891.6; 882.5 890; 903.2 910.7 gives -0.01 nm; 171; 165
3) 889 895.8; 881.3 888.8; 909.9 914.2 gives -0.04 nm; 171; 163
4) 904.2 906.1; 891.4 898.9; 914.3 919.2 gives 0.01 nm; 169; 163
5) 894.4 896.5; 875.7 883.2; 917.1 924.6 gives -0.02 nm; 173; 160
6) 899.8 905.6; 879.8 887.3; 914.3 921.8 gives 0.06 nm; 172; 162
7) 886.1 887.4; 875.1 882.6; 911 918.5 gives 0.02 nm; 173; 162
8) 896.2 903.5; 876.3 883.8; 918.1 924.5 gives -0.01 nm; 173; 159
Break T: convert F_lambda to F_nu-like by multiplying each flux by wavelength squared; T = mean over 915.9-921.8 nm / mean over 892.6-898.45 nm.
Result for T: 1.0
